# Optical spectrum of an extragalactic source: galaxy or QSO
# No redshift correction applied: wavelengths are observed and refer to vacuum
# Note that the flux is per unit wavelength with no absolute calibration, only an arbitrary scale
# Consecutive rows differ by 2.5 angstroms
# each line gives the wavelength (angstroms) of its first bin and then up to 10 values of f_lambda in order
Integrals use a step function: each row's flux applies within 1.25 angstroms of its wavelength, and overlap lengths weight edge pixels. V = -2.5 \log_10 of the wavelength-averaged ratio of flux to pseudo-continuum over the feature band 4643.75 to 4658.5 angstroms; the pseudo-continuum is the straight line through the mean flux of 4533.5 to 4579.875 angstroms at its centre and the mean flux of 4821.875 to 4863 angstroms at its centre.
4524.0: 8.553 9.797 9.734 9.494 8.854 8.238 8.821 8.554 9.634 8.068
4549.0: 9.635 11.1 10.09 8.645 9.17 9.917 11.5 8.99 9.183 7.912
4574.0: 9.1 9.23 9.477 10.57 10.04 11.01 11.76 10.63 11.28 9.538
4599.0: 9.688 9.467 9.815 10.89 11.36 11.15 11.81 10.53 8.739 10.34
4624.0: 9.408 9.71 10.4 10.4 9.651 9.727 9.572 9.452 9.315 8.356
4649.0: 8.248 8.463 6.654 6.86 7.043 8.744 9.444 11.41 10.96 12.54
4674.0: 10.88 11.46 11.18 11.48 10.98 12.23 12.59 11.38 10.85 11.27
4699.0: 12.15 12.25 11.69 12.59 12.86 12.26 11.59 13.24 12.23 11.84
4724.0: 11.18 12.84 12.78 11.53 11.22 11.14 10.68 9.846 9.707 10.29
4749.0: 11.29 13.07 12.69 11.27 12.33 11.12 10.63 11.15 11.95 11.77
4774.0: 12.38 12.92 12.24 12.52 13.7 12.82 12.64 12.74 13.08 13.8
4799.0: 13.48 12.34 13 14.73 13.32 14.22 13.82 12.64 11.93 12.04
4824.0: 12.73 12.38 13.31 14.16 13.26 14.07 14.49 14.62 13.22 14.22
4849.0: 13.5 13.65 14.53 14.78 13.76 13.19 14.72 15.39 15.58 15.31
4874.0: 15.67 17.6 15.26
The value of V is 0.34 mag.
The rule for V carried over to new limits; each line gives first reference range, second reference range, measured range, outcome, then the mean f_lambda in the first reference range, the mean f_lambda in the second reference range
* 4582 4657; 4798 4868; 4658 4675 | 0.05 mag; 9.85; 13.6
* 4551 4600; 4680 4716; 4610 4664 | 0.17 mag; 9.93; 11.9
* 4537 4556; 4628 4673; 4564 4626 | -0.09 mag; 9.34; 9.29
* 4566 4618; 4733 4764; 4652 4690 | 0.05 mag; 10.2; 11.2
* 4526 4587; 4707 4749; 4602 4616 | -0.08 mag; 9.45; 11.6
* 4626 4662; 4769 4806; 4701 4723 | -0.15 mag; 8.82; 12.8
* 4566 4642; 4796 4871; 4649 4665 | 0.35 mag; 10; 13.7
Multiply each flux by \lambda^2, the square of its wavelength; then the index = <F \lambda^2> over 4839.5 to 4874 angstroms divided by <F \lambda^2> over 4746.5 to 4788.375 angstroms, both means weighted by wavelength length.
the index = 1.24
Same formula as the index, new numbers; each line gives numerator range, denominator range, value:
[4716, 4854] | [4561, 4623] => 1.34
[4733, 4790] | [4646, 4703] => 1.17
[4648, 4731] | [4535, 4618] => 1.17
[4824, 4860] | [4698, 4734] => 1.20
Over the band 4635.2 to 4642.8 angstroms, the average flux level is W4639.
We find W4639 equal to 9.58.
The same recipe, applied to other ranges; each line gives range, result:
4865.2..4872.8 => 15.4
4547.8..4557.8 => 9.87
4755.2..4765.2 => 11.3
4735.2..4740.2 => 10.9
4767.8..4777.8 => 12.3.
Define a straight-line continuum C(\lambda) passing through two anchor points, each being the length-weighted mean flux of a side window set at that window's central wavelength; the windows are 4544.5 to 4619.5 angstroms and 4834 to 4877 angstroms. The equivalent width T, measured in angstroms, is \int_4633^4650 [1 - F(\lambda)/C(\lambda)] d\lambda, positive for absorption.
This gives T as 2.8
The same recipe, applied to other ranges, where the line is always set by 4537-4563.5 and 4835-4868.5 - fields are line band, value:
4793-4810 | 0.0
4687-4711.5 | -0.5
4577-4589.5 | -0.6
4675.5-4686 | 0.1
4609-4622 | -0.2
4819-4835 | 1.0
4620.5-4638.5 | 1.2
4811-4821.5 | 0.5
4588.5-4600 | -0.5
